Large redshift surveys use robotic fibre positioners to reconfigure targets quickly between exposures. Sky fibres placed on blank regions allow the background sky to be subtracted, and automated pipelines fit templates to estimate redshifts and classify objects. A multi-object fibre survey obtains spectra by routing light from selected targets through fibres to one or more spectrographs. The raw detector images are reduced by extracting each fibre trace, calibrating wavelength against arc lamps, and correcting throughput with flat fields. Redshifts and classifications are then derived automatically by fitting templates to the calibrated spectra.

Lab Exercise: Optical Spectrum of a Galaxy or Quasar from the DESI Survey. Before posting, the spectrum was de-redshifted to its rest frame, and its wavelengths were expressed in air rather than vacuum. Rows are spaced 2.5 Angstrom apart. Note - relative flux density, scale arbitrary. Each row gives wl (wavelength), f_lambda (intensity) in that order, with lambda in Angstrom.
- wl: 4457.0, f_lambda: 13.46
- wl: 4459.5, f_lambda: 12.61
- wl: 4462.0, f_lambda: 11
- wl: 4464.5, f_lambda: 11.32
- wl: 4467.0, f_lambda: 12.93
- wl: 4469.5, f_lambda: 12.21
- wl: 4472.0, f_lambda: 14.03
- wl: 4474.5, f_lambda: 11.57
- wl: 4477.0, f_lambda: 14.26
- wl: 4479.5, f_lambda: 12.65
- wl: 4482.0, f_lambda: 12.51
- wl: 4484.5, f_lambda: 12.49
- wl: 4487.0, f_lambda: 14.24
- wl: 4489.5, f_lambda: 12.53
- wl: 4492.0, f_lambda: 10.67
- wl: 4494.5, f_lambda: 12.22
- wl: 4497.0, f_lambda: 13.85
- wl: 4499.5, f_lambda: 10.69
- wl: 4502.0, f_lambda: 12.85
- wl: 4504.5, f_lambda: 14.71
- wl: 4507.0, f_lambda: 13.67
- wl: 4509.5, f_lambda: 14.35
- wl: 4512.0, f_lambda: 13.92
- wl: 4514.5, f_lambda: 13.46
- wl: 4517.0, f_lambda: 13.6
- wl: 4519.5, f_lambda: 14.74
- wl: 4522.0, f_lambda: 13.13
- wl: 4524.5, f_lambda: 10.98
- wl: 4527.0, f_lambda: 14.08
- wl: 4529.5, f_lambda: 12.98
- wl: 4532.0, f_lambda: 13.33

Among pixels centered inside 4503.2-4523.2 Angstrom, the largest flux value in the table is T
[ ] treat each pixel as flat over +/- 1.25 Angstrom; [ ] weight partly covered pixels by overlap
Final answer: 14.74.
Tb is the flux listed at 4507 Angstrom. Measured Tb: 13.67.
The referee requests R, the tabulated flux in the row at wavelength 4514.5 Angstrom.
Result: 13.46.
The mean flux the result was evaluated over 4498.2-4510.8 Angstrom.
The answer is 13.3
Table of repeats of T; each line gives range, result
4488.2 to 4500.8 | 13.85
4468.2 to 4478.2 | 14.26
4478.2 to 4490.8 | 14.24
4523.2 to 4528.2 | 14.08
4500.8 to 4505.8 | 14.71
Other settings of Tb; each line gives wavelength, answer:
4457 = 13.46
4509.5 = 14.35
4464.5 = 11.32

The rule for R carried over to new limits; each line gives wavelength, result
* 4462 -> 11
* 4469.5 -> 12.21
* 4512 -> 13.92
